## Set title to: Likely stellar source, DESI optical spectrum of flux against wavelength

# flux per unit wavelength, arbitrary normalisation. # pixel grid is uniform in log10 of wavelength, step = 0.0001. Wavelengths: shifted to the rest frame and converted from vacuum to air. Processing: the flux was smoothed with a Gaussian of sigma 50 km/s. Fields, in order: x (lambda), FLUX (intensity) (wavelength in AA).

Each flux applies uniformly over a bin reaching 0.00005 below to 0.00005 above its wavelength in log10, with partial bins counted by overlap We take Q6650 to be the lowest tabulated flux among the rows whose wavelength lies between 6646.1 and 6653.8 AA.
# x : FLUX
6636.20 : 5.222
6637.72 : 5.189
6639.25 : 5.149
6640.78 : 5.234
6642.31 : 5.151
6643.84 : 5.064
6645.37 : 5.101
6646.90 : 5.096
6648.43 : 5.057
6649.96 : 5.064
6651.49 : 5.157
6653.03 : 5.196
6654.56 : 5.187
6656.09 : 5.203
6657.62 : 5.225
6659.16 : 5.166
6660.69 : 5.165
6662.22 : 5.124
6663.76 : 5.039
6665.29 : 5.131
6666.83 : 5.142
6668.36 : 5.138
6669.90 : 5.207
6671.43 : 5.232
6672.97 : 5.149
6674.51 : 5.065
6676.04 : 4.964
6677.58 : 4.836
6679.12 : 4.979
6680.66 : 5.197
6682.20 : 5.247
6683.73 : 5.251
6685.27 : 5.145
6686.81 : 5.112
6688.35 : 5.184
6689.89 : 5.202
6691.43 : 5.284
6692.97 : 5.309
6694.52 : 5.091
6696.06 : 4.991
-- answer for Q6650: 5.057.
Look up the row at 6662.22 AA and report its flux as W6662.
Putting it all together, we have 5.124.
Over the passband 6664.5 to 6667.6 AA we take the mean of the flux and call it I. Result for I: 5.14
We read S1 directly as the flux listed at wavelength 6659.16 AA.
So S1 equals 5.166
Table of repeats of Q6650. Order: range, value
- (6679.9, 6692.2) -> 5.112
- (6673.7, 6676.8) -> 4.964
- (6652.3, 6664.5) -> 5.039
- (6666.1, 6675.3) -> 5.065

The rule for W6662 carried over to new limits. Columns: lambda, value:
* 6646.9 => 5.096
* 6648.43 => 5.057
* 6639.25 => 5.149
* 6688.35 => 5.184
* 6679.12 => 4.979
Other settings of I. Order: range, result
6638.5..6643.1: 5.18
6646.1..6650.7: 5.07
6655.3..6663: 5.18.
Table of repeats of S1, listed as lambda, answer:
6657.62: 5.225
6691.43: 5.284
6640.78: 5.234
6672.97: 5.149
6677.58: 4.836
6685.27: 5.145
